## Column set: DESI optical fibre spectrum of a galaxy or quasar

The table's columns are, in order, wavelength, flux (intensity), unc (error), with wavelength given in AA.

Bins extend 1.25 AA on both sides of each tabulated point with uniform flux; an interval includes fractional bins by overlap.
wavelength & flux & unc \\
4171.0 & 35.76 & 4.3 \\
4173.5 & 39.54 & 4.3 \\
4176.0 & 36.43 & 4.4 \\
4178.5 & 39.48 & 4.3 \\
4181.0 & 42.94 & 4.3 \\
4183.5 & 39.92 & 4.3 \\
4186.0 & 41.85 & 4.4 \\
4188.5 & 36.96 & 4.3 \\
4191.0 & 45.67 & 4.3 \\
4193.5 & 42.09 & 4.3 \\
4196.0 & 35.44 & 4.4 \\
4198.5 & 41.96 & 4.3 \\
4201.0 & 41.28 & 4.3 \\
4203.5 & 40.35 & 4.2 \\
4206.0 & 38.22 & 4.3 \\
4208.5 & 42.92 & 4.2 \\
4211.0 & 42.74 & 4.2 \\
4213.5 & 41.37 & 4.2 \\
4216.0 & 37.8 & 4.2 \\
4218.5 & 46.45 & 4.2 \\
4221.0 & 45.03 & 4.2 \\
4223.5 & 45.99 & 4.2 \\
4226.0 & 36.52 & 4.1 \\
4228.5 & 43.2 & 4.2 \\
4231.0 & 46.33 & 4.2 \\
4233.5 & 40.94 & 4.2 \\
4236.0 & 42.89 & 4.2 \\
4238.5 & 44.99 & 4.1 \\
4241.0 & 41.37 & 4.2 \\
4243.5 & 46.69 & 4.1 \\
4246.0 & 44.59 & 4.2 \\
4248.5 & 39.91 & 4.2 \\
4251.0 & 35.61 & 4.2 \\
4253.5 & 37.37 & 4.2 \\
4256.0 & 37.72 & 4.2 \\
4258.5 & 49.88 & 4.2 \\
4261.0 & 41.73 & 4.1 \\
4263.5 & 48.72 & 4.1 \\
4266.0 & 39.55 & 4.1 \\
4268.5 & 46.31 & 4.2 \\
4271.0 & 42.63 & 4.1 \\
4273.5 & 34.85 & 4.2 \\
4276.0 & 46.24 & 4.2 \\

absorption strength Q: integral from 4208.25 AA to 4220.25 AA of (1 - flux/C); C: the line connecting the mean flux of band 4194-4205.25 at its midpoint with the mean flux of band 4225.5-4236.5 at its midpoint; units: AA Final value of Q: -0.4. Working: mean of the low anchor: 39.8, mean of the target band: 42.3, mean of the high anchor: 42.3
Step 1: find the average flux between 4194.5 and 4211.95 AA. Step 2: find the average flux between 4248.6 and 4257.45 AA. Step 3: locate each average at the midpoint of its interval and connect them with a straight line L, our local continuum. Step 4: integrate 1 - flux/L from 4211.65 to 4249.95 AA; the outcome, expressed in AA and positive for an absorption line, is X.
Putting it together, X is -4.0 AA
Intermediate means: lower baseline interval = 40.4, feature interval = 42.9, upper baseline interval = 37.6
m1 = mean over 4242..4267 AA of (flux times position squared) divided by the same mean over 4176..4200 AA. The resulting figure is 1.08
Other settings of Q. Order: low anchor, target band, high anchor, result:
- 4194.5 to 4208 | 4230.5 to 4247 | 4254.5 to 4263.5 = -0.6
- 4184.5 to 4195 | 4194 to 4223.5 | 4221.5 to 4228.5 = 0.2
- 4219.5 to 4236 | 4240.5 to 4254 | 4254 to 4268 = 0.7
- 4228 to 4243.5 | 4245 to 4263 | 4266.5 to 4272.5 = 0.9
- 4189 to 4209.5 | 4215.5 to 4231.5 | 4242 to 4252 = -0.7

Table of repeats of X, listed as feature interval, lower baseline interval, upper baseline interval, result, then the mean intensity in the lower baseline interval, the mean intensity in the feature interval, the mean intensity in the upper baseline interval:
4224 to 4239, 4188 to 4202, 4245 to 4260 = -0.6 AA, 40.7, 42.5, 40.8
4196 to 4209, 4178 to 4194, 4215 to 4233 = 0.5 AA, 41.3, 40.3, 43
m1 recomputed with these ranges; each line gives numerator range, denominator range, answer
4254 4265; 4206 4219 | 1.08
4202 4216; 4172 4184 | 1.05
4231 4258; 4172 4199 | 1.07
